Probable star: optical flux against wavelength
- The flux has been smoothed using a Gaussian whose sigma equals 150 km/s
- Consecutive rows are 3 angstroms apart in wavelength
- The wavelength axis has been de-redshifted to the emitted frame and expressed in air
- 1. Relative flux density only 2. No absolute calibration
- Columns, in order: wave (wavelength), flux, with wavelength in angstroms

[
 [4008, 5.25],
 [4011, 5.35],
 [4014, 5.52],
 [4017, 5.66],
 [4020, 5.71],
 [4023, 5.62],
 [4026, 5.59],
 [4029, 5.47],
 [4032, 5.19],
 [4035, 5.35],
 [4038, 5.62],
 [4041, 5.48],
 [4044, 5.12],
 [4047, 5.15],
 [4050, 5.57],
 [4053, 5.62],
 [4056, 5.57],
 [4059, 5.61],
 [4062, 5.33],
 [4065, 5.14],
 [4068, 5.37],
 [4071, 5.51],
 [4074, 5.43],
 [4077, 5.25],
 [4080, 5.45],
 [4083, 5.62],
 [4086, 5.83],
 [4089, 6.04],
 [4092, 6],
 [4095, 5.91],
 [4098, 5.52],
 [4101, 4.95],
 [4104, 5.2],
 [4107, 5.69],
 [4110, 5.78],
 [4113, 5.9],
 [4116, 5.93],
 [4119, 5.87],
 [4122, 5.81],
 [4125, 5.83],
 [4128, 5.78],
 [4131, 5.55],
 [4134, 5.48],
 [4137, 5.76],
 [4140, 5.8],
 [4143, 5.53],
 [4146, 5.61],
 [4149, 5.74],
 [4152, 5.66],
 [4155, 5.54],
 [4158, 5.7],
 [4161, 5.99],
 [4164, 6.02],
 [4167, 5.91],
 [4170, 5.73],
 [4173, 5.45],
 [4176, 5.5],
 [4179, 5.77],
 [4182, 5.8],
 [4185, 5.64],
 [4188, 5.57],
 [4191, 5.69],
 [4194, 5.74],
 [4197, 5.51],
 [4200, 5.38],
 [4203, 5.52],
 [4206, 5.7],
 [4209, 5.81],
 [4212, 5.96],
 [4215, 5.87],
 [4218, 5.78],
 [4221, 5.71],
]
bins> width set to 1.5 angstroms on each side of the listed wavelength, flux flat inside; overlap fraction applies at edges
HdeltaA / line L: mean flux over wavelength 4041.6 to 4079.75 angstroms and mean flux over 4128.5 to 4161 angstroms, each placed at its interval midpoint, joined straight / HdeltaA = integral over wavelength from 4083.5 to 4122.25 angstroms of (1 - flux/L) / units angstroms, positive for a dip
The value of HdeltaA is -1.4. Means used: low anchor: 5.39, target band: 5.72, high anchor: 5.66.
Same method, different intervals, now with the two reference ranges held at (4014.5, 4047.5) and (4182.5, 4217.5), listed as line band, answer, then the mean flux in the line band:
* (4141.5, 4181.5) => -0.5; 5.71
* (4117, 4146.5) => -0.6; 5.71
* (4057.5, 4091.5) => 0.0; 5.52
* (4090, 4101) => -0.3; 5.7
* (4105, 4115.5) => -0.4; 5.78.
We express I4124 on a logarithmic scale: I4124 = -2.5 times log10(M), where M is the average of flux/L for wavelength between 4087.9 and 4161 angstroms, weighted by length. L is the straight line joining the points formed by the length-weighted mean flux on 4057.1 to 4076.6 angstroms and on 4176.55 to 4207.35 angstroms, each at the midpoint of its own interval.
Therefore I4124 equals -0.04 mag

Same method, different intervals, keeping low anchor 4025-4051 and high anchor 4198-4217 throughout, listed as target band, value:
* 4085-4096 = -0.089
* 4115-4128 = -0.058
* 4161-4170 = -0.057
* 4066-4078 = 0.013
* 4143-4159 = -0.008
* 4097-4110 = 0.025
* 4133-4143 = -0.018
